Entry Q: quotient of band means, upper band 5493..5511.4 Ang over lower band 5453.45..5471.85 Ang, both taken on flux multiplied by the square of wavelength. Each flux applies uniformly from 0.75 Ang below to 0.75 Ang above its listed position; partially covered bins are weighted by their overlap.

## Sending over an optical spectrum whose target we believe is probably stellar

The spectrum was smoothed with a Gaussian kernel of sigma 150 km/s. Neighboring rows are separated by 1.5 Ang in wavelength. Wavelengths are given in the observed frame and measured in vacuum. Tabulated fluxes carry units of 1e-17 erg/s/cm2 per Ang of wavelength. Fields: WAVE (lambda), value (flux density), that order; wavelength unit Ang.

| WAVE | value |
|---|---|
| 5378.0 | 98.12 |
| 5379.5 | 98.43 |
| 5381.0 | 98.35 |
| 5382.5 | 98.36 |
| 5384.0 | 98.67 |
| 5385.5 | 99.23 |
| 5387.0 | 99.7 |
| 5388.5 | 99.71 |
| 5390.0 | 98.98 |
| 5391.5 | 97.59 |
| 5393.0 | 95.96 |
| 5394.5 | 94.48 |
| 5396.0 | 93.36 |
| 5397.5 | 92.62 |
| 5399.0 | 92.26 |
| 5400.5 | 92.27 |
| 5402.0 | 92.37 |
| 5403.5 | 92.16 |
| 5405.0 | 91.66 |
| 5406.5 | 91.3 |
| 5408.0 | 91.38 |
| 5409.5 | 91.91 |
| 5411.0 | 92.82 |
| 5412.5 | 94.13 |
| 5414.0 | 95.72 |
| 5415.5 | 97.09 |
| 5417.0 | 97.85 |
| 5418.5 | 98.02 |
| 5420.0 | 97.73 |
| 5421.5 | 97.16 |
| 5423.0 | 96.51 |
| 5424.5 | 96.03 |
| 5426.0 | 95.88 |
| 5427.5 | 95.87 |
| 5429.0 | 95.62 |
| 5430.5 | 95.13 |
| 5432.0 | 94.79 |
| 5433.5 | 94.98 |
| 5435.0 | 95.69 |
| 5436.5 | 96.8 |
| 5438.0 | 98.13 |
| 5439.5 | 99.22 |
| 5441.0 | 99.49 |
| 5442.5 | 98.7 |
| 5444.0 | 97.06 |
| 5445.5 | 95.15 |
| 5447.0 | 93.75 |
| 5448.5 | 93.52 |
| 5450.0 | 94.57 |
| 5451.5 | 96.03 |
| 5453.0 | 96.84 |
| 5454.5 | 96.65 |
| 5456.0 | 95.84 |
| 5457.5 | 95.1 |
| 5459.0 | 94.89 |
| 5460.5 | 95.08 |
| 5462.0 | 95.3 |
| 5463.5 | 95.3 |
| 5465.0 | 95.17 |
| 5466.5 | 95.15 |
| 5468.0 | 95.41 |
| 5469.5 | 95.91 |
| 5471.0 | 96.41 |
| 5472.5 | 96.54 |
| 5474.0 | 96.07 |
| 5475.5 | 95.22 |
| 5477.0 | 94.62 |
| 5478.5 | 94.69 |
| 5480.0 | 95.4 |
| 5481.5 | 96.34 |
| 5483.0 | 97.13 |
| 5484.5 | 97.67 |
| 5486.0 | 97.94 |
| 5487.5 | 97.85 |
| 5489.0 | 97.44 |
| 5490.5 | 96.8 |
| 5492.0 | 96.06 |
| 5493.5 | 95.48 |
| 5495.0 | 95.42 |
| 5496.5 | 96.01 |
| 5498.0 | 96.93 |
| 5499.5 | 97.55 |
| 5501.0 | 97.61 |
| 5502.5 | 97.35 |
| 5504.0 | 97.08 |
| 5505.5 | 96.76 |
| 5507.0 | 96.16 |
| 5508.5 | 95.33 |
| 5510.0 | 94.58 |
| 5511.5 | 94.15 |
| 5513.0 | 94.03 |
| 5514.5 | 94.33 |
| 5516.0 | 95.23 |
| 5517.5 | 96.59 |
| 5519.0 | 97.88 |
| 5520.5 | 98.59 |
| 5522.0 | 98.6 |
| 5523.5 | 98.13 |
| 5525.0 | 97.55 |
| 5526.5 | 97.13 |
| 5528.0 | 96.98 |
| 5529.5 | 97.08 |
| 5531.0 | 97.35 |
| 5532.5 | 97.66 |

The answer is 1.02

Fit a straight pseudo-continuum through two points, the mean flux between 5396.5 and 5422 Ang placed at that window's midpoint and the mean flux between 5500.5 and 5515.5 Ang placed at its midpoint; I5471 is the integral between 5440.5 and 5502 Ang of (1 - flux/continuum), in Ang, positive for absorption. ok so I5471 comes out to -0.7 Ang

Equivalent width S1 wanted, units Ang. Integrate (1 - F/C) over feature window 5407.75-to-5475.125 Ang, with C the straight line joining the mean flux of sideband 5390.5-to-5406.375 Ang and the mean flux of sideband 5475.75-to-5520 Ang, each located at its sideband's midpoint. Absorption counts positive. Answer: -0.9 Ang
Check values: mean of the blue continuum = 93.5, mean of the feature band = 95.9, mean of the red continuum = 96.2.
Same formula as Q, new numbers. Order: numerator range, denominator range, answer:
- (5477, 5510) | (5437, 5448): 1.01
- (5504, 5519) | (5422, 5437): 1.03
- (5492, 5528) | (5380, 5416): 1.06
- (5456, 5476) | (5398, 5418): 1.05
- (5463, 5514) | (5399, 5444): 1.03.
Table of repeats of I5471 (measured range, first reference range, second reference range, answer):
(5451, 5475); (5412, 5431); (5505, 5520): 0.07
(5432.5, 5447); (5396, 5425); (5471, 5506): -0.30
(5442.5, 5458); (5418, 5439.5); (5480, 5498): 0.14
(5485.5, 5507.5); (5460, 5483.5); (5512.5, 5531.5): -0.13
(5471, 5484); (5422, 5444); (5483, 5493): 0.17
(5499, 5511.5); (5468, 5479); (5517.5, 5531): 0.07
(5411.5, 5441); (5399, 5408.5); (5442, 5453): -0.85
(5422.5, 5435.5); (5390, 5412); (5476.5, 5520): -0.21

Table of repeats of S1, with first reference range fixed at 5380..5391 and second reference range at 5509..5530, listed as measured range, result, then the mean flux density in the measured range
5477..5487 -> 0.1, 96.4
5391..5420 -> 1.3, 94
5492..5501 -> 0.0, 96.4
